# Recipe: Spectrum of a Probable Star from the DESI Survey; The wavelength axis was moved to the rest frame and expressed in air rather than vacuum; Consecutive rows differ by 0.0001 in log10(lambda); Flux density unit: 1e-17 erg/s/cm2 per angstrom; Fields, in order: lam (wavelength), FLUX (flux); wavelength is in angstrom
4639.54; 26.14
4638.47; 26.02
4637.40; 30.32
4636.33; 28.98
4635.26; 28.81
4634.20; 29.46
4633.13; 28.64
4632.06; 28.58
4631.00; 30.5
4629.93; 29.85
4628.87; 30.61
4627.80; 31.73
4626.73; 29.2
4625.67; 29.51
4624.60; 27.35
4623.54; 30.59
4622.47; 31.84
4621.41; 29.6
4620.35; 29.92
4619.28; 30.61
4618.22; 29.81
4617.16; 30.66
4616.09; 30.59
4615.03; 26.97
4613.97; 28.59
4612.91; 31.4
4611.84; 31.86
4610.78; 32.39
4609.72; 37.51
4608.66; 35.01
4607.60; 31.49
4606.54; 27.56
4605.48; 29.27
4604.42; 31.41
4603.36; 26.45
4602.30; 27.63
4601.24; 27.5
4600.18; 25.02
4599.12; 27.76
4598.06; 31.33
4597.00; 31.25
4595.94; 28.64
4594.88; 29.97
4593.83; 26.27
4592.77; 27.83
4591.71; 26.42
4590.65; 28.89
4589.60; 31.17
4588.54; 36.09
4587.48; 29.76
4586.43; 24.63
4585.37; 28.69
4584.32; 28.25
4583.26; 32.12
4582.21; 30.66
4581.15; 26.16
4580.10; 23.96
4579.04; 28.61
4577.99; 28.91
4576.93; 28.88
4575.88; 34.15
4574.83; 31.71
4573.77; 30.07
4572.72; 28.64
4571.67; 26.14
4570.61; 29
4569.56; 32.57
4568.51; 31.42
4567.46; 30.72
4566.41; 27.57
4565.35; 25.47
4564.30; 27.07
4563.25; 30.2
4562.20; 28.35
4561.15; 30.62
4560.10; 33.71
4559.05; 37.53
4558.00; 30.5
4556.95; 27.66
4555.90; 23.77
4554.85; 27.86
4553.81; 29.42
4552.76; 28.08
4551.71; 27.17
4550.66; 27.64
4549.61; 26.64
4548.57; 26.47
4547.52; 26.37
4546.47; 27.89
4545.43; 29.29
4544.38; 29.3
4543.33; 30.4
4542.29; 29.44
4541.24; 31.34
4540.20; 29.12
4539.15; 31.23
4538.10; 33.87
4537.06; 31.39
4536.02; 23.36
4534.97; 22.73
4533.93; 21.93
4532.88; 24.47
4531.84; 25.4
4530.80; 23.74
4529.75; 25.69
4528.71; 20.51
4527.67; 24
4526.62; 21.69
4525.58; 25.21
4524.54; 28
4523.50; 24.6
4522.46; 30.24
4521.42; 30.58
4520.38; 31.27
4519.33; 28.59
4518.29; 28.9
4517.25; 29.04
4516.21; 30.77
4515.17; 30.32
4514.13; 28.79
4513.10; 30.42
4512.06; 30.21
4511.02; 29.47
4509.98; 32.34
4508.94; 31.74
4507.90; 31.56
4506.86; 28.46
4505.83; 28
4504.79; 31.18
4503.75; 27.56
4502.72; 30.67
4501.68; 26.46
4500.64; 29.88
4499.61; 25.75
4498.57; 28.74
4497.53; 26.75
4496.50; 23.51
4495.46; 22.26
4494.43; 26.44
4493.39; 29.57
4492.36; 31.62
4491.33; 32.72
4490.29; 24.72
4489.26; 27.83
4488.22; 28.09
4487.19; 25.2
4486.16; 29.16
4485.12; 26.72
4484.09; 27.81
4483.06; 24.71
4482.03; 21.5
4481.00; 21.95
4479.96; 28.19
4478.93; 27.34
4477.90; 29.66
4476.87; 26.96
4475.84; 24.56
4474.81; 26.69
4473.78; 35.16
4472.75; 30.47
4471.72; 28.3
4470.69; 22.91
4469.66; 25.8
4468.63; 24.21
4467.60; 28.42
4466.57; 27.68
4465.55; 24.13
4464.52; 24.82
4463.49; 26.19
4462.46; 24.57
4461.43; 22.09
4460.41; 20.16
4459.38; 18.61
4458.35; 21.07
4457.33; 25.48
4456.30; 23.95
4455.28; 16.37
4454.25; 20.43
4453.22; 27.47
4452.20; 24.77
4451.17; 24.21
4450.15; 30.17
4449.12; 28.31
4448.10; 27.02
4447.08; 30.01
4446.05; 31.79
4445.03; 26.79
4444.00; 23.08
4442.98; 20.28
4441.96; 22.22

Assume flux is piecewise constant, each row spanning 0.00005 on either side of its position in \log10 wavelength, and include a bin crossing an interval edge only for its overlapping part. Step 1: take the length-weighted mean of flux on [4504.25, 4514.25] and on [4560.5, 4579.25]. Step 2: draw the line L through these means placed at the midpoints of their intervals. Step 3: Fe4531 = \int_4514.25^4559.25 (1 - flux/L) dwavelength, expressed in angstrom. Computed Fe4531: 3.3 angstrom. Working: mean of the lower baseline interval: 30.3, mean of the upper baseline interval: 29.5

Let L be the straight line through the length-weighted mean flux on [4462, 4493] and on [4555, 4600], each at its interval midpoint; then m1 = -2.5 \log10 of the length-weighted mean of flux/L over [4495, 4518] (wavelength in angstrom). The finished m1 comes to -0.05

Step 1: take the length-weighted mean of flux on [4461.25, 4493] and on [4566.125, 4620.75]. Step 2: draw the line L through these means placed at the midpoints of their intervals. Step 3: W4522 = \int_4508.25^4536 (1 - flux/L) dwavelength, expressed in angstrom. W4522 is 0.6 angstrom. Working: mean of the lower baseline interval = 26.8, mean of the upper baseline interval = 29.6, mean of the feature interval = 27.3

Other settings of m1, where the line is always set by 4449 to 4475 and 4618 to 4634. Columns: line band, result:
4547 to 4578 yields -0.043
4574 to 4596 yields -0.019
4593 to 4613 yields -0.026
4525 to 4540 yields 0.069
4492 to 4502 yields -0.040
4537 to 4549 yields -0.084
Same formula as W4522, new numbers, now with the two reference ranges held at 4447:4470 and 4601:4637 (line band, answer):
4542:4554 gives -0.2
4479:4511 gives -2.4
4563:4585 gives -0.5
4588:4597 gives -0.1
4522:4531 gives 0.7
